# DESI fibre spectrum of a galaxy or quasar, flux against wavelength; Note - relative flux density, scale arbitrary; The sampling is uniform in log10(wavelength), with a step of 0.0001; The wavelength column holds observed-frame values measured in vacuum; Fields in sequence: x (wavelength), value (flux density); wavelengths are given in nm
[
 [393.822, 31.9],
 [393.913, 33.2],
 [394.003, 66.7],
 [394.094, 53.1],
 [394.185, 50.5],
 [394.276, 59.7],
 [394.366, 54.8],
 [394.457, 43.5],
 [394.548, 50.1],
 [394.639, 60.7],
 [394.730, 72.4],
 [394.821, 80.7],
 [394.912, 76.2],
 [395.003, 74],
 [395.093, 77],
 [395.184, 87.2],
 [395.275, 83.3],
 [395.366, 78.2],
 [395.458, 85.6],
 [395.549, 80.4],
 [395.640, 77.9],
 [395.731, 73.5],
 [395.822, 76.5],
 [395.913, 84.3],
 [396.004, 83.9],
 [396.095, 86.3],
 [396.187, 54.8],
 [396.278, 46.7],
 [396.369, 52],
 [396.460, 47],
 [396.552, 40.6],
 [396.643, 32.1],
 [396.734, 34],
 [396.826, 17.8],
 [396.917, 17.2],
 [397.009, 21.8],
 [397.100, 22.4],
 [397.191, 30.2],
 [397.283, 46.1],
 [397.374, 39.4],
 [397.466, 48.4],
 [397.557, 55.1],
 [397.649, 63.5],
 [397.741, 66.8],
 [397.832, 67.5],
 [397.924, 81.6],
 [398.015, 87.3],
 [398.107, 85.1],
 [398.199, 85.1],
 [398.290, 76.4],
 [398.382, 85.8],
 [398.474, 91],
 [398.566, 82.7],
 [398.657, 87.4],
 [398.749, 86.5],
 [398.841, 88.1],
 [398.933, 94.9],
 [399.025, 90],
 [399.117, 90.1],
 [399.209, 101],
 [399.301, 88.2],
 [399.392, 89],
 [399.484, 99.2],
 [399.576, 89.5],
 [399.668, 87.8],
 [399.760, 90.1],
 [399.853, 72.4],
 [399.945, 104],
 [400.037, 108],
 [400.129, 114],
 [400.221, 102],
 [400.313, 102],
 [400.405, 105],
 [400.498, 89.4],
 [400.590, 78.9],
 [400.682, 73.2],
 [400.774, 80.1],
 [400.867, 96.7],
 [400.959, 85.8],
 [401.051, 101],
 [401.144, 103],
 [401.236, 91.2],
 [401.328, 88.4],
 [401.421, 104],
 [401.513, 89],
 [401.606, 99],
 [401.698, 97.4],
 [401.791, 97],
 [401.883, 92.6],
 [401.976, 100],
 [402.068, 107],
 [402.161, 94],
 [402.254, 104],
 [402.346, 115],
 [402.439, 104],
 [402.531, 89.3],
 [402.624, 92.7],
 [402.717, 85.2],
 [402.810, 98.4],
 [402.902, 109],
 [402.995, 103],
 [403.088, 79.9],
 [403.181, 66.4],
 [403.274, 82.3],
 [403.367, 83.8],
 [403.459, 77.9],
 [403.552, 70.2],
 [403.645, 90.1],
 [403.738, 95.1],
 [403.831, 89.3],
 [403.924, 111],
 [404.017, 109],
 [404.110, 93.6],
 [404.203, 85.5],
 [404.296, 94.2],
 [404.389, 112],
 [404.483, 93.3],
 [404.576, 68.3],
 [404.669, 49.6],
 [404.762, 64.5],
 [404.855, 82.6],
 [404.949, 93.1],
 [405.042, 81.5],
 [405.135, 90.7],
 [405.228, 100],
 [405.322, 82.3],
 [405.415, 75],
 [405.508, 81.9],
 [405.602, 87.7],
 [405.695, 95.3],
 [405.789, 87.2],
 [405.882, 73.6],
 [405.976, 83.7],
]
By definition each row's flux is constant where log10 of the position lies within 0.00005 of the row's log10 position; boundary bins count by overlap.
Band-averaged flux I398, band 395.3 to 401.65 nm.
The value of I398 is 76.5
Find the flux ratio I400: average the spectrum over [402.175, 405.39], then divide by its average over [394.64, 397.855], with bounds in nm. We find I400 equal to 1.5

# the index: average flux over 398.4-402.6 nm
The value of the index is 94.2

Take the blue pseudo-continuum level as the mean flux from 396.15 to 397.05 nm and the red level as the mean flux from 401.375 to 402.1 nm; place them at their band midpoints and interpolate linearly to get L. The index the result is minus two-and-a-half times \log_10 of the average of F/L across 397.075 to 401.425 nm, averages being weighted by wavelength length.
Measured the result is -0.23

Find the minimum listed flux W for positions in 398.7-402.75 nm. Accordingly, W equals 72.4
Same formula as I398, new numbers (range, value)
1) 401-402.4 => 98.8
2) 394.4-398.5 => 62.7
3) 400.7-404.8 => 91.8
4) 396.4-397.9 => 41.3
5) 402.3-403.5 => 91.4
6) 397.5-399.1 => 80.8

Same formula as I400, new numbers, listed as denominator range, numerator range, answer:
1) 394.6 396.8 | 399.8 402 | 1.39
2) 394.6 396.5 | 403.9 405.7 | 1.19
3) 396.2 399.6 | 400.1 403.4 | 1.44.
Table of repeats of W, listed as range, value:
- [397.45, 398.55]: 48.4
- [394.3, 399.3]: 17.2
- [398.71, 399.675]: 86.5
